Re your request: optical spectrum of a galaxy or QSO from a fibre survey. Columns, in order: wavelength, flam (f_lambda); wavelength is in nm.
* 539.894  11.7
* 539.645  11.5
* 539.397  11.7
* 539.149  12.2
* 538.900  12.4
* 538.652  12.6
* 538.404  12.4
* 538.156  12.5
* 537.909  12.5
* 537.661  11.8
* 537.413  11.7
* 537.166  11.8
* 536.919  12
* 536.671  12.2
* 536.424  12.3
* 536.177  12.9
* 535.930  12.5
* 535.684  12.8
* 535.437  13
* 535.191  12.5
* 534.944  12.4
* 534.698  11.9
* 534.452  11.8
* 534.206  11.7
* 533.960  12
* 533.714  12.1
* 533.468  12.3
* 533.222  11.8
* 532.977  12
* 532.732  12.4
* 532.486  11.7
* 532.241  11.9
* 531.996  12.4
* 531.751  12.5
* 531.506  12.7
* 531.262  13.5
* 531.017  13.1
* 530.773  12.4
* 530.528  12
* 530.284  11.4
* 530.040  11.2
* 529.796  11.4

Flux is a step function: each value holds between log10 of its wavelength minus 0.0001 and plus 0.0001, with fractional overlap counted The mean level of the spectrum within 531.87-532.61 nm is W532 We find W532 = 12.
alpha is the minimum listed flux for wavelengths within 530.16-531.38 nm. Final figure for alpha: 11.4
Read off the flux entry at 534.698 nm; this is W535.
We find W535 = 11.9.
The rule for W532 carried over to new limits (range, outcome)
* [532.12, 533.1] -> 12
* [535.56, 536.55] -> 12.6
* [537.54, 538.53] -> 12.3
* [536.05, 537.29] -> 12.2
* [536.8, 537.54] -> 11.8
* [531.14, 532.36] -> 12.6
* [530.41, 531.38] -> 12.7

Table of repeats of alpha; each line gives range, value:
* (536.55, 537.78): 11.7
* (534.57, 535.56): 11.9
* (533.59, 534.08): 12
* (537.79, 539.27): 12.2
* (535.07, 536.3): 12.5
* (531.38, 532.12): 12.4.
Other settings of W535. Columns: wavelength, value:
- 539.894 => 11.7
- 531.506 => 12.7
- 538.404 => 12.4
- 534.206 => 11.7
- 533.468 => 12.3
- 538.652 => 12.6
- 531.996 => 12.4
